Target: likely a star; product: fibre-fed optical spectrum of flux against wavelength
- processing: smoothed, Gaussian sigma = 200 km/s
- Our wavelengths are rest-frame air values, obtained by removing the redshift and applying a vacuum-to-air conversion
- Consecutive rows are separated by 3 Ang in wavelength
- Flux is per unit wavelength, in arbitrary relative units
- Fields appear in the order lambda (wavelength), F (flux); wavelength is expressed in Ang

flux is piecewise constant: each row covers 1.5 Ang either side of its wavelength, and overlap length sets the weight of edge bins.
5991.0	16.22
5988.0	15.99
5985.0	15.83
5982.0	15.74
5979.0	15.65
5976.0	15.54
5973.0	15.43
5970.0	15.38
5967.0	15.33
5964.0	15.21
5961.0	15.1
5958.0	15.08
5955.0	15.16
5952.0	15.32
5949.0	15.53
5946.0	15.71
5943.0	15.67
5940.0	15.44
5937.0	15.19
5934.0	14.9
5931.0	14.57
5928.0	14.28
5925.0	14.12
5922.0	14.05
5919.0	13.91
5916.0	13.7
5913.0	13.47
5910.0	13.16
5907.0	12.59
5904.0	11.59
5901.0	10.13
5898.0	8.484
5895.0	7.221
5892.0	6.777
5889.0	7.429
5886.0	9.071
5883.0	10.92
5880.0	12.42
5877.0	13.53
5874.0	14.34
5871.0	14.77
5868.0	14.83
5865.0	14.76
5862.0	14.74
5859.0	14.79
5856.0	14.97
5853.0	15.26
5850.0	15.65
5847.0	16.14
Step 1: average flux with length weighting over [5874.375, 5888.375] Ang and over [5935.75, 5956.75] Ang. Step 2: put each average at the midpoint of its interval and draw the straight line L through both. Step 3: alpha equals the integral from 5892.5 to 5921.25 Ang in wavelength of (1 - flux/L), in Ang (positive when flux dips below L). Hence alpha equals 3.6 Ang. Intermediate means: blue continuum 11.5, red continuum 15.4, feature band 11.5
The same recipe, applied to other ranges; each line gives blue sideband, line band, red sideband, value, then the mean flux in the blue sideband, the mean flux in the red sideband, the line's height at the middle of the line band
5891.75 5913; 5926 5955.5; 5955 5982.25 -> -4.2 Ang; 10.4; 15.4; 13.3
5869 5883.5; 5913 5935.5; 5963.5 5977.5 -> 0.4 Ang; 13.4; 15.4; 14.4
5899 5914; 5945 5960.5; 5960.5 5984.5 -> -1.0 Ang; 12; 15.5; 14.4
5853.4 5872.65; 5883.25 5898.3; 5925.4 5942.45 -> 6.9 Ang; 14.8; 14.9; 14.8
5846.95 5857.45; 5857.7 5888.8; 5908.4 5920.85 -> 3.5 Ang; 15.4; 13.6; 14.8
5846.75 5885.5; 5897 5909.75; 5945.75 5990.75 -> 3.2 Ang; 14.2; 15.5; 14.7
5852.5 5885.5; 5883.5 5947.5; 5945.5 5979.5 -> 9.9 Ang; 13.9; 15.4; 14.6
